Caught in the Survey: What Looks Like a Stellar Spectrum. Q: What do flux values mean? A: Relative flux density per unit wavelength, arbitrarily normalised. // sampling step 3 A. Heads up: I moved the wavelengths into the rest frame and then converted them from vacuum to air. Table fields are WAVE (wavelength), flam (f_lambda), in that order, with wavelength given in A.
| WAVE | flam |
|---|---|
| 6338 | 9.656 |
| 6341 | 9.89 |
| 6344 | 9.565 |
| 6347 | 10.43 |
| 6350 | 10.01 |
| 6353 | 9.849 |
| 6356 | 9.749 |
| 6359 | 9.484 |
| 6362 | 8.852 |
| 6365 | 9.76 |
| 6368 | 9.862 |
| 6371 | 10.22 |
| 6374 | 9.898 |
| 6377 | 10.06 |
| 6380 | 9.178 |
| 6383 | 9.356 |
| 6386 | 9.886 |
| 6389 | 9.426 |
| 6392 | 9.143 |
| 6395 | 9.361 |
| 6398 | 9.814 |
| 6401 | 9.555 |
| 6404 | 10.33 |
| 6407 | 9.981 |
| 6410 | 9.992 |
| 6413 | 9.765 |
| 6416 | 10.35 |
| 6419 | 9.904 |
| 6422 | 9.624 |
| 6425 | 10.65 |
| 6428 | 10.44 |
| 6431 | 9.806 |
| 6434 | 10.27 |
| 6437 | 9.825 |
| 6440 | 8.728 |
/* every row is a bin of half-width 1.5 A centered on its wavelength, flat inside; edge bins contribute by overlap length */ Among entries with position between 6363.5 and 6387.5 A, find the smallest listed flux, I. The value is 9.178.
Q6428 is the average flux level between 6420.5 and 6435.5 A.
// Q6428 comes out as 10.2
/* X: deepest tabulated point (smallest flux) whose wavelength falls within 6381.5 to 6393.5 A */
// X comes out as 9.143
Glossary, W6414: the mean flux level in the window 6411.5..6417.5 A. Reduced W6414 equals 10.1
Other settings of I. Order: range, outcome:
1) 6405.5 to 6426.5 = 9.624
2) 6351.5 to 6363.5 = 8.852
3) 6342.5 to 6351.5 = 9.565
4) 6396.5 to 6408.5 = 9.555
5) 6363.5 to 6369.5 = 9.76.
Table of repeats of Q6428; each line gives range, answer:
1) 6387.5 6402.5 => 9.46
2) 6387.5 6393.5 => 9.28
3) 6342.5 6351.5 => 10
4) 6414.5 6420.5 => 10.1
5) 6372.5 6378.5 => 9.98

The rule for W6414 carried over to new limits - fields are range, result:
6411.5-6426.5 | 10.1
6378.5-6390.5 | 9.46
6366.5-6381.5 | 9.84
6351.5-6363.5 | 9.48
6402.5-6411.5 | 10.1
